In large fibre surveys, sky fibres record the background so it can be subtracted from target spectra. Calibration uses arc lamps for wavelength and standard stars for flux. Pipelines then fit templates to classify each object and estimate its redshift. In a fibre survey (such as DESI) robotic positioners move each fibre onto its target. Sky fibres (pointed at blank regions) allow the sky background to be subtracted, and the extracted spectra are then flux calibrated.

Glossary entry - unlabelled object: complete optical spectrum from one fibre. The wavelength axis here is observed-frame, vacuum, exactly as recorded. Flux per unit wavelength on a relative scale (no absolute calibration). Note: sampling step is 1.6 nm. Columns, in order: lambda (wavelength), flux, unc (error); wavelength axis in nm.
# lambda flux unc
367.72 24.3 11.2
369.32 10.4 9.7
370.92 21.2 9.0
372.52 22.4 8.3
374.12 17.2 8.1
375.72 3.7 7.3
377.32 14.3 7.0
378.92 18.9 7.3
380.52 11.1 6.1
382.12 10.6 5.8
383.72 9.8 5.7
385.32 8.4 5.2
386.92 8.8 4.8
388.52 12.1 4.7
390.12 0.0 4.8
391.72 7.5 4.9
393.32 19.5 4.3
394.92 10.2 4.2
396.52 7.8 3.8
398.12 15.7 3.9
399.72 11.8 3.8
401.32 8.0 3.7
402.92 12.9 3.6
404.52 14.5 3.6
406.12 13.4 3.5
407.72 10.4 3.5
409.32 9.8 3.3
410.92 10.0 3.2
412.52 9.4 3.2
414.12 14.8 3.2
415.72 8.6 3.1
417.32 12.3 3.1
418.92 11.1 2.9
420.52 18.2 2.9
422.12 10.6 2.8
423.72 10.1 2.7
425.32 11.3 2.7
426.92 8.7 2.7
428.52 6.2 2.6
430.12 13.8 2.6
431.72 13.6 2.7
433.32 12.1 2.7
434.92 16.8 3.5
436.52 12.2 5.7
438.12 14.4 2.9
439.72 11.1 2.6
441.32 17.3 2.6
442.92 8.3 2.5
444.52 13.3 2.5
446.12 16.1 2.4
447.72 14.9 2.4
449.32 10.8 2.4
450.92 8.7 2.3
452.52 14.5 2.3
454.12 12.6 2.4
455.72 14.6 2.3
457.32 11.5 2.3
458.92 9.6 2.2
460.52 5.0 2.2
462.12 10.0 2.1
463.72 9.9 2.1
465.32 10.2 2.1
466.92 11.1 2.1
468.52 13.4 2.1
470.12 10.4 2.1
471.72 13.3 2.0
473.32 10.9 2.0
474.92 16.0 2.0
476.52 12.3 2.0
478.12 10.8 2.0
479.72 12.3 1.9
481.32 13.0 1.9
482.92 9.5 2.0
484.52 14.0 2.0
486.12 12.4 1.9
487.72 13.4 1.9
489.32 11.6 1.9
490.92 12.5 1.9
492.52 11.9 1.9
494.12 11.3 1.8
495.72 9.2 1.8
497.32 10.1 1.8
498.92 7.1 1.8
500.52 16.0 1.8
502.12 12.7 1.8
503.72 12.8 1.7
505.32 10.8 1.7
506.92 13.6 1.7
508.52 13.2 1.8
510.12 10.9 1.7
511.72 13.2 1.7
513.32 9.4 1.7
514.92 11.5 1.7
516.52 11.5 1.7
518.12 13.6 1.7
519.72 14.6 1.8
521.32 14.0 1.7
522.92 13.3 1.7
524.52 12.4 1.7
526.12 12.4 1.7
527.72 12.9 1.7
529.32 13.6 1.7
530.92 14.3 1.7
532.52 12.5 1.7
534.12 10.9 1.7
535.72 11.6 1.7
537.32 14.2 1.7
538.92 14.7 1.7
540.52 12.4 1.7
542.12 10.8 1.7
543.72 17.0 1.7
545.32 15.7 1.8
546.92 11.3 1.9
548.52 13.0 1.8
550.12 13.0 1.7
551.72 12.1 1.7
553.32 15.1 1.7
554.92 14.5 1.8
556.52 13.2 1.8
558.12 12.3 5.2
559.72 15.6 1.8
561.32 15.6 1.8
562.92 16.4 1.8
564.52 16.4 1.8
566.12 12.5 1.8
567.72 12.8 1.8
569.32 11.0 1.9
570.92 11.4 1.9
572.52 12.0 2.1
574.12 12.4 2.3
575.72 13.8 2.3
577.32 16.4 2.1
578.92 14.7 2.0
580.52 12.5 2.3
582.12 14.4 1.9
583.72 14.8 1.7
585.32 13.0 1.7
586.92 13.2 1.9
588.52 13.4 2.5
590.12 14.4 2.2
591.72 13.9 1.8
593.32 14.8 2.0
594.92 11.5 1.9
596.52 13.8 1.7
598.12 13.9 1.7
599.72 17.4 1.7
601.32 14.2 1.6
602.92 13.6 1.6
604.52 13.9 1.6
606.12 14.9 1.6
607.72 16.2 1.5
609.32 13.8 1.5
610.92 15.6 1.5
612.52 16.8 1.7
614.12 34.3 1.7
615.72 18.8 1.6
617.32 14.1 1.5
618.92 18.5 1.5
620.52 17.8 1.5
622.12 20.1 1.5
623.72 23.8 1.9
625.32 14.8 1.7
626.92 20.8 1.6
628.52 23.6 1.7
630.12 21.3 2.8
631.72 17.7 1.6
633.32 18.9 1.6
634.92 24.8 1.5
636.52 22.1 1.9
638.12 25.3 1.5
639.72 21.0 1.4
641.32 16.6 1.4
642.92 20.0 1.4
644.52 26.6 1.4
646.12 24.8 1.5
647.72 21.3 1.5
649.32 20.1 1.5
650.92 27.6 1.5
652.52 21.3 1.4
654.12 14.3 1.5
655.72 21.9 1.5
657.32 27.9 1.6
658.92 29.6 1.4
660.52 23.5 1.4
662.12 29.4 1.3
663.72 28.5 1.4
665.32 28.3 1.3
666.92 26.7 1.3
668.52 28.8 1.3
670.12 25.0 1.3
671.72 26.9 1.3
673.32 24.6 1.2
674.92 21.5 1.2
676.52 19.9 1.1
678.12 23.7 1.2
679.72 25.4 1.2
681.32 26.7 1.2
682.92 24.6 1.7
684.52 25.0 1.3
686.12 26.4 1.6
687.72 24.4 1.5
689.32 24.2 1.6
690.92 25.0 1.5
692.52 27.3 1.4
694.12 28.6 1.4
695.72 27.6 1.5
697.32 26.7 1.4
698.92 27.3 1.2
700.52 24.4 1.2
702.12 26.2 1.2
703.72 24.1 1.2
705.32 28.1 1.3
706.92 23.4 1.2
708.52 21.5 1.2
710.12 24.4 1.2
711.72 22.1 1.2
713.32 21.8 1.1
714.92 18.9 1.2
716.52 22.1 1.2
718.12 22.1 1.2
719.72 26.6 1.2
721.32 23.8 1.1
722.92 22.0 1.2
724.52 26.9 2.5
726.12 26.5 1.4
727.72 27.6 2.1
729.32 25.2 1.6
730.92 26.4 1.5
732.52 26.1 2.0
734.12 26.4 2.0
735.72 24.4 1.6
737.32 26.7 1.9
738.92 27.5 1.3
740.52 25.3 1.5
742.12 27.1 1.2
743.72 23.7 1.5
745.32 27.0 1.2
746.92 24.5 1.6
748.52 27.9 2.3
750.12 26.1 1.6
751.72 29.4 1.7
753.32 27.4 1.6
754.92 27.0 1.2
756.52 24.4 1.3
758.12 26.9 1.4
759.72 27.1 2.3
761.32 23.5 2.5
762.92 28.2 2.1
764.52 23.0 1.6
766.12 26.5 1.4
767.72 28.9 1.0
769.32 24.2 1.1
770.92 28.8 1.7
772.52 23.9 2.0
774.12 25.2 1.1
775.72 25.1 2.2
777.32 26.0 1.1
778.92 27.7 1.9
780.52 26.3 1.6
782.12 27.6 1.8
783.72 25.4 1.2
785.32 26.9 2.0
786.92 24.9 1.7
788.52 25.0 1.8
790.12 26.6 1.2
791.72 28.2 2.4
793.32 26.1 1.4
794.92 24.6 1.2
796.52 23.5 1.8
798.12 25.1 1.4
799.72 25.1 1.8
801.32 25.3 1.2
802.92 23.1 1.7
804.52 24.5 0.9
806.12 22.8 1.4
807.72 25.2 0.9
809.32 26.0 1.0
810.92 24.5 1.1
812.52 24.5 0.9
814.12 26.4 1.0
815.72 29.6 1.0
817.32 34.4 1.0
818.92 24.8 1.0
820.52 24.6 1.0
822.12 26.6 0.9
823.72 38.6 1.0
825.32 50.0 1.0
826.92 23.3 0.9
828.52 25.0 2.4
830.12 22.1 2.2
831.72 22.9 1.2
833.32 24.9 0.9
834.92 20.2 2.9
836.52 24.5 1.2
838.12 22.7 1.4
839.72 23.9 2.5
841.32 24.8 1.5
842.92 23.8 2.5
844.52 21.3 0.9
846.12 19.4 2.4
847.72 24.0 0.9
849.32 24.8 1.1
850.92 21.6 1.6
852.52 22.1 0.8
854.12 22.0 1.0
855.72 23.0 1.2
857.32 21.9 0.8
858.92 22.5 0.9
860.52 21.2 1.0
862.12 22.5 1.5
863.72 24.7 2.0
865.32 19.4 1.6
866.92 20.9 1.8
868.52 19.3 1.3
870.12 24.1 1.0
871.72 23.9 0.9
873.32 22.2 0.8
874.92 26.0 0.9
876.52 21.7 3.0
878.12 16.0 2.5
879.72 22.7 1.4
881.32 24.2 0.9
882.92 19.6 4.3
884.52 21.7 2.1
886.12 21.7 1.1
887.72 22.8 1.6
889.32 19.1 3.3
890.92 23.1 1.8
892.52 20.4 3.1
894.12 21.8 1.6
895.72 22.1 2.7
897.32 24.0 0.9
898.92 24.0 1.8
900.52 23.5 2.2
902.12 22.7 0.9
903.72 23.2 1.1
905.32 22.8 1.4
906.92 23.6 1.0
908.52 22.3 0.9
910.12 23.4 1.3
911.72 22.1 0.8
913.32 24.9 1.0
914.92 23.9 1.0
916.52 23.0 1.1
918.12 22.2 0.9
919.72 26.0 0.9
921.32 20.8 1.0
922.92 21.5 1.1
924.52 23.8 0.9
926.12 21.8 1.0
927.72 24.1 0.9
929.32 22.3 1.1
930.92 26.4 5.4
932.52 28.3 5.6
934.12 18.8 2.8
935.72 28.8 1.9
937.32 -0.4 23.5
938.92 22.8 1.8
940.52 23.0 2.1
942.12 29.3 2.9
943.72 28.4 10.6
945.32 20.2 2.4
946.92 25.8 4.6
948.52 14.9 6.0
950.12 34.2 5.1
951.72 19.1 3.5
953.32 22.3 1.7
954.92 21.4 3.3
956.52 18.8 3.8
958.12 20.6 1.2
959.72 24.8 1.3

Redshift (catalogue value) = 0.65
